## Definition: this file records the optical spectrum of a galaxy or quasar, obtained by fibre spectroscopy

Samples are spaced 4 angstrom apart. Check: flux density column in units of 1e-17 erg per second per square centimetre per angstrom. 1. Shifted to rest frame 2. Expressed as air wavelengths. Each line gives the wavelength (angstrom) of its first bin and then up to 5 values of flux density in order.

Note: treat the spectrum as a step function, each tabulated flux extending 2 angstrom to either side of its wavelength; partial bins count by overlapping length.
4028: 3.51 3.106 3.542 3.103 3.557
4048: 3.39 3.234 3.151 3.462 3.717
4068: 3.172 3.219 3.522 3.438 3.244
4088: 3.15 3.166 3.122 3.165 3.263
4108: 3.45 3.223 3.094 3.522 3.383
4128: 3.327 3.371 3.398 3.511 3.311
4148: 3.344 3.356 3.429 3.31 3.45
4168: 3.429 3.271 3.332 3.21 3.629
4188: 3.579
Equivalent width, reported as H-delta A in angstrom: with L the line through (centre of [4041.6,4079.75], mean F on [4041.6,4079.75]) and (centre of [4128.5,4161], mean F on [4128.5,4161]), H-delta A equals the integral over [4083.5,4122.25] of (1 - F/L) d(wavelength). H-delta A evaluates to 1.6 angstrom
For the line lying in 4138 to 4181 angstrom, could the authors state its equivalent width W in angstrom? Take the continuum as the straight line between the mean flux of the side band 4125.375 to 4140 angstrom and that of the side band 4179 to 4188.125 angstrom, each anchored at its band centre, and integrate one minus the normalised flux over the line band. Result 0.9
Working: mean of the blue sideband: 3.39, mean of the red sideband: 3.48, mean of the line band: 3.36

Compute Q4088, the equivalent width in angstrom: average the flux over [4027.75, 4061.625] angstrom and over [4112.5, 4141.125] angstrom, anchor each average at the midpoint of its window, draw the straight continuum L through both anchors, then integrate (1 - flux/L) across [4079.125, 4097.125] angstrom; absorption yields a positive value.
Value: 0.7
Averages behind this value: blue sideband 3.33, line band 3.22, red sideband 3.36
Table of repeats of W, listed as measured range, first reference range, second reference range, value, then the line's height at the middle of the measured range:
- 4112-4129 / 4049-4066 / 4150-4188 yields 0.4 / 3.39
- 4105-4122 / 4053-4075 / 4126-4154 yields 0.2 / 3.36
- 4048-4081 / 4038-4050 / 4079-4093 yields -0.7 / 3.3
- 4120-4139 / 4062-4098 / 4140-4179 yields -0.3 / 3.34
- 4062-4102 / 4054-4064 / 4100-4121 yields 0.6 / 3.34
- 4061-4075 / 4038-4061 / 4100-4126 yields -0.3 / 3.31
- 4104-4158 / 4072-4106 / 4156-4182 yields -1.0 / 3.3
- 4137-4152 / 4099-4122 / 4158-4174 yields -0.2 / 3.34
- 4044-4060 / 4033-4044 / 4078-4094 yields 0.0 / 3.32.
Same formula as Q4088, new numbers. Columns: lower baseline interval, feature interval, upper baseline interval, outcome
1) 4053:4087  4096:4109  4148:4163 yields 0.4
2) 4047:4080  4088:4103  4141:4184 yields 0.9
